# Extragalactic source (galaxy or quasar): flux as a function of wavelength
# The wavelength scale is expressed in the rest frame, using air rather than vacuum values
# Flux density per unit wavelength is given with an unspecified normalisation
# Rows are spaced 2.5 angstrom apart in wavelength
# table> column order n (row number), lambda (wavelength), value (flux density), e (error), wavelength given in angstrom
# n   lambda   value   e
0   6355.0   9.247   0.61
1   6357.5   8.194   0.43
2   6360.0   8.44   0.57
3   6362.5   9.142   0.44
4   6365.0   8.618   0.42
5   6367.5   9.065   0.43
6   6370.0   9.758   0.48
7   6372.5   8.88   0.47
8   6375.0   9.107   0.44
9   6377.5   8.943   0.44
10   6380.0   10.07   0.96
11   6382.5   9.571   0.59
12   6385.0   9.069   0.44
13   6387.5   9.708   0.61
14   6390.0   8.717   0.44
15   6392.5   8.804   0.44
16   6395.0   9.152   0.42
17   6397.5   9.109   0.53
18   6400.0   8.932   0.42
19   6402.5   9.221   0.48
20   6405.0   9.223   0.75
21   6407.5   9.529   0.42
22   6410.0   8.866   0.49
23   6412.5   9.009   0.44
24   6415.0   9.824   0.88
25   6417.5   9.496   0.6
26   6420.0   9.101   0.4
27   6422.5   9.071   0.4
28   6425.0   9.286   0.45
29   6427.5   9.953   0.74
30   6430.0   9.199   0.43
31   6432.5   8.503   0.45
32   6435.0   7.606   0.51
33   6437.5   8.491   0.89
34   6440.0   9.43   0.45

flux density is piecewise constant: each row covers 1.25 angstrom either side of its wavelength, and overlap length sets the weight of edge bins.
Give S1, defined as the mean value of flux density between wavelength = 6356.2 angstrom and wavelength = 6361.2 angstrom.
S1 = 8.33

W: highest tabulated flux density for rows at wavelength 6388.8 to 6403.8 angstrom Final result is 9.221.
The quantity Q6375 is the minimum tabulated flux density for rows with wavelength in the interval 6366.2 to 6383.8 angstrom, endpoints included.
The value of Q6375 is 8.88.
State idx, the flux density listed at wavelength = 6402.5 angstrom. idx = 9.221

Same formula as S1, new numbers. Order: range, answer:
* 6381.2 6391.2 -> 9.27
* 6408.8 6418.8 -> 9.3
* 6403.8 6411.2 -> 9.21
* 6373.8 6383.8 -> 9.42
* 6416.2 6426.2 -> 9.24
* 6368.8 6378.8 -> 9.17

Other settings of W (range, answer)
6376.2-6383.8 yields 10.07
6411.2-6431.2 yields 9.953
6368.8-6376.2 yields 9.758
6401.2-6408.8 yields 9.529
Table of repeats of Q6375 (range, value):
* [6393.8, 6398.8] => 9.109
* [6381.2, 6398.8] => 8.717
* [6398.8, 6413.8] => 8.866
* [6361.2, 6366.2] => 8.618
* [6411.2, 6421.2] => 9.009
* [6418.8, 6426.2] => 9.071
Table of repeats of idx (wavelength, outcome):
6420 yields 9.101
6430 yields 9.199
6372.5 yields 8.88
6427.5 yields 9.953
